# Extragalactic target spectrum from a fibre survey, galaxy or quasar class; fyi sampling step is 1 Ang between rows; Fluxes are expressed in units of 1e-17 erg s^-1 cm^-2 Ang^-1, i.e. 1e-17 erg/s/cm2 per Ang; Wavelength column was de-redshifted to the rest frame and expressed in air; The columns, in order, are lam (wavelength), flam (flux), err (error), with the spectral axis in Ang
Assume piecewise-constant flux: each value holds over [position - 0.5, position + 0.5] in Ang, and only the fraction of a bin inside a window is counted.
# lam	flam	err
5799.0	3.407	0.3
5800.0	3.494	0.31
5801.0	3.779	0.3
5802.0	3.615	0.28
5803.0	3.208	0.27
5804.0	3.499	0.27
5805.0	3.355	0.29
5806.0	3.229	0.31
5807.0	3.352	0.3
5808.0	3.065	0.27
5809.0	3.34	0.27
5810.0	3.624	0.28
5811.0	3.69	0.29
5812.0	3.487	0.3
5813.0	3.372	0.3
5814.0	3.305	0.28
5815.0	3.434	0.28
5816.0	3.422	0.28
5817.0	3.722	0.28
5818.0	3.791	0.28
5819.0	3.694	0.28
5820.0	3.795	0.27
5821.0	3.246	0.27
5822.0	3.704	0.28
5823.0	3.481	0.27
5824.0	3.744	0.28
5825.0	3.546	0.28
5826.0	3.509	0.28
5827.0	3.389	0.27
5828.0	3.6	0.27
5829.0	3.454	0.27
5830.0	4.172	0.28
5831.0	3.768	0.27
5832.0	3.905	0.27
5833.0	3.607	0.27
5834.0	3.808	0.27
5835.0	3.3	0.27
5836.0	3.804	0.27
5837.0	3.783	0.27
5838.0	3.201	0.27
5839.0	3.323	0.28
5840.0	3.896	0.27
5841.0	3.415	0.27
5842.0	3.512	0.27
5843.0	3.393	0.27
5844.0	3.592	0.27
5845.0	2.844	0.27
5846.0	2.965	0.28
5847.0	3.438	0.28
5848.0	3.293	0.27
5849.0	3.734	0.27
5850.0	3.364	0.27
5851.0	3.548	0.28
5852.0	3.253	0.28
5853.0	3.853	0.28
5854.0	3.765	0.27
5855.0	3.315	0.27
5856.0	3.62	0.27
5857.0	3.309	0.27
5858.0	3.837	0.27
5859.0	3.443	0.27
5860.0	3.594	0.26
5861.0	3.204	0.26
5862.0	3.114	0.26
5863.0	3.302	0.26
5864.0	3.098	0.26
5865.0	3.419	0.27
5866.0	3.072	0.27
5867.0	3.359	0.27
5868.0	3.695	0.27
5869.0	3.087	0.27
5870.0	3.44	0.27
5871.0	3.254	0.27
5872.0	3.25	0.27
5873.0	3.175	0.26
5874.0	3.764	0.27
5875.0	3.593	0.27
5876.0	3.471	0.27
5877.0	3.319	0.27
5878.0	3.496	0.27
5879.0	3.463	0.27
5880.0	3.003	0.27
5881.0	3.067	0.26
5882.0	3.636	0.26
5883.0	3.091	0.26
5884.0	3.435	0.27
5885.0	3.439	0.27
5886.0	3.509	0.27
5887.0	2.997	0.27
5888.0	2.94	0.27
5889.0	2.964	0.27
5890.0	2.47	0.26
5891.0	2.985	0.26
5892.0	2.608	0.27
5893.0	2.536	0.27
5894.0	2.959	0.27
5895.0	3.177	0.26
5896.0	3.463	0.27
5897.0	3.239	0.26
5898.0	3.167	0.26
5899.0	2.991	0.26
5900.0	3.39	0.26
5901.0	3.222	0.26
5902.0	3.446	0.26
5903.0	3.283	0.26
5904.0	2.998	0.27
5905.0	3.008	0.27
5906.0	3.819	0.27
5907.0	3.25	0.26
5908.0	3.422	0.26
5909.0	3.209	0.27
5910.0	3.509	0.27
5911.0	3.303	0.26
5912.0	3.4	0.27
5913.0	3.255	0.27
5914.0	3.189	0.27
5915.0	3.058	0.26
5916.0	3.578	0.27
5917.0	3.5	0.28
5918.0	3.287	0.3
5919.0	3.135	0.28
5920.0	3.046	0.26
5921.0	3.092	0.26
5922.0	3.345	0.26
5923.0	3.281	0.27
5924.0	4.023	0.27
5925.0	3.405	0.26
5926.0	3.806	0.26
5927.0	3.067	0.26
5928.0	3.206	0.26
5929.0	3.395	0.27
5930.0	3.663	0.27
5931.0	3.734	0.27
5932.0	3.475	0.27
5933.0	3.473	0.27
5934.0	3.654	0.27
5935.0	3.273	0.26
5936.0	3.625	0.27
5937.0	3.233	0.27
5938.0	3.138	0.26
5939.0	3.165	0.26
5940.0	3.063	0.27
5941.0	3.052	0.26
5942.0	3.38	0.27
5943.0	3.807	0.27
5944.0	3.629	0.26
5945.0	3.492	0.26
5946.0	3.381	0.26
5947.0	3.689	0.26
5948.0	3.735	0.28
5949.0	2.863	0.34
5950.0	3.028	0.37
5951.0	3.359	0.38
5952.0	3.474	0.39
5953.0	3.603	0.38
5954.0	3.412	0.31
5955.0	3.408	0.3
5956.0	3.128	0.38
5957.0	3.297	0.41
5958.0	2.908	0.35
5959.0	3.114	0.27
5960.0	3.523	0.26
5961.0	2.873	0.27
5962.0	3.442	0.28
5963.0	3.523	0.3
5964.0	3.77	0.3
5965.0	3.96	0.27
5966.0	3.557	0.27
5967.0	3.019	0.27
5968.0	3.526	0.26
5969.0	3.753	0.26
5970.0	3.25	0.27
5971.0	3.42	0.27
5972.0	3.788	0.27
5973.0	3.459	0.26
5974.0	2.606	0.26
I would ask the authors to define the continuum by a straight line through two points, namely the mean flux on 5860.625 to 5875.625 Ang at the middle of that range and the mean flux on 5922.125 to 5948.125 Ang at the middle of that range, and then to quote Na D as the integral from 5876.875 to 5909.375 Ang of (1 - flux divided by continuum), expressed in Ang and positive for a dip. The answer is 1.8 Ang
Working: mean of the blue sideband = 3.32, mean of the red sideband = 3.45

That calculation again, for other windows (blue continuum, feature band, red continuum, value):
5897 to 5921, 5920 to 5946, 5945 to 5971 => -0.6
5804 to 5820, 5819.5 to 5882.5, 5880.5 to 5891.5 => -3.3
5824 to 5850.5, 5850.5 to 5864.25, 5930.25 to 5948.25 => 0.2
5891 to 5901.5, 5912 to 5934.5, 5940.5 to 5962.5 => -1.3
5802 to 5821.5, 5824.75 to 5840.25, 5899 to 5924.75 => -0.9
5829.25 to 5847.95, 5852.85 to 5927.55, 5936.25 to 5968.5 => 3.5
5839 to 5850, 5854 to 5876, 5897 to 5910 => -0.2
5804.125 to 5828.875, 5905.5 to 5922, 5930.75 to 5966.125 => 0.5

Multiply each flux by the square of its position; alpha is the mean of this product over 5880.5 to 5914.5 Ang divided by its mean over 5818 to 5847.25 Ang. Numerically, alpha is 0.92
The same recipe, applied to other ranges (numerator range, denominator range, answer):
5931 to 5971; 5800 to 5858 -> 1.01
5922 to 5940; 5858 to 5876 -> 1.04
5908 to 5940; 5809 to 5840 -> 0.97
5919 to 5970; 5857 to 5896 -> 1.07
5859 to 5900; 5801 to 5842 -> 0.93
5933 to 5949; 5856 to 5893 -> 1.07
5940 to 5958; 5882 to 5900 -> 1.12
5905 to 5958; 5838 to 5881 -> 1.02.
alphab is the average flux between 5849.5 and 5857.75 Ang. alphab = 3.51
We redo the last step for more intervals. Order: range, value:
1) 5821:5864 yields 3.51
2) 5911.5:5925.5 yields 3.33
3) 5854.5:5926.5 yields 3.29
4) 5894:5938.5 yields 3.34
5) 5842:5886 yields 3.38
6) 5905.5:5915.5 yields 3.34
